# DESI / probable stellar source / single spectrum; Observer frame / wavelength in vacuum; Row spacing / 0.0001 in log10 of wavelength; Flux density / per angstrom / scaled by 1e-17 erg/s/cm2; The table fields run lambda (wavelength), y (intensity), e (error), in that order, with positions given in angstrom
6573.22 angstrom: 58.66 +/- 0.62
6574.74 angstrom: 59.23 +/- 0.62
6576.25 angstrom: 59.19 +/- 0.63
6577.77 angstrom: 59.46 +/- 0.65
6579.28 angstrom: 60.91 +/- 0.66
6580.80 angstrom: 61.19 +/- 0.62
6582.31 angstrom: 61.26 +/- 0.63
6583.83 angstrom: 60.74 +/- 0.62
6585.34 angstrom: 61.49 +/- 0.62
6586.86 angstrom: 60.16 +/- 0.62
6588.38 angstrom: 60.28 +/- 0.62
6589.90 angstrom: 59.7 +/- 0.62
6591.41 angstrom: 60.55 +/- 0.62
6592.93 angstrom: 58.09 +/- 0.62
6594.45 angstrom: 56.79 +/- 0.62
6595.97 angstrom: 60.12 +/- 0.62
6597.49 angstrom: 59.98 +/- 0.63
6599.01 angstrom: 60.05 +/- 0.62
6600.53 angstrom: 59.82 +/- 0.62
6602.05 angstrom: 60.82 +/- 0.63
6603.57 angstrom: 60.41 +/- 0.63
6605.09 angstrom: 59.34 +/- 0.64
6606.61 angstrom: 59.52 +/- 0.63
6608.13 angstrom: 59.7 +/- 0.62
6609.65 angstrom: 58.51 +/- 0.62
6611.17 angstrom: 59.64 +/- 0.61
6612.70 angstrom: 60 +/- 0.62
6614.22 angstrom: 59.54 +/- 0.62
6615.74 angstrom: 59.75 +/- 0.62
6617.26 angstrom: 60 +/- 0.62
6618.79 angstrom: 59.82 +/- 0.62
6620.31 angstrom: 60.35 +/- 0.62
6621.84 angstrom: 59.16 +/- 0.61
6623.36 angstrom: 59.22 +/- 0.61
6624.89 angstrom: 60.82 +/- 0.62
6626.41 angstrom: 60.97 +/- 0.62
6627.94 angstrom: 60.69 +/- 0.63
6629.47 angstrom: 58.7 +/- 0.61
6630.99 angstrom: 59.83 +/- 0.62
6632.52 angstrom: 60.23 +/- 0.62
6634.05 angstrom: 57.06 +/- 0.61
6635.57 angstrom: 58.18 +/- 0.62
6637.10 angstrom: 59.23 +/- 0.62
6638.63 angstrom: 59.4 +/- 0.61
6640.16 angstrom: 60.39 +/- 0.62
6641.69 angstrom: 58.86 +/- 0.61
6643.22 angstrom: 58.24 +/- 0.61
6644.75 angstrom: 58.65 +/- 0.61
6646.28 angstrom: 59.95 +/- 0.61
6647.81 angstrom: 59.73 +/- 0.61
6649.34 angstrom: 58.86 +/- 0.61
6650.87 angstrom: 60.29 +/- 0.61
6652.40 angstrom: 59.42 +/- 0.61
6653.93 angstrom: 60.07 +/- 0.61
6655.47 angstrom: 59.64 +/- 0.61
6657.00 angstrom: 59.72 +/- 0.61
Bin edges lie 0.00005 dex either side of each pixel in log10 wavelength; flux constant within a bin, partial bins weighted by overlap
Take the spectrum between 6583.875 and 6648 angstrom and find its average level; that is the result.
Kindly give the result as 59.6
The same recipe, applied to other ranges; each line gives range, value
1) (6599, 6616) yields 59.8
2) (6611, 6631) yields 59.9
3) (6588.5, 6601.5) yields 59.4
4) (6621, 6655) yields 59.4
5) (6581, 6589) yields 60.8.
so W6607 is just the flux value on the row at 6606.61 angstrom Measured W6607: 59.52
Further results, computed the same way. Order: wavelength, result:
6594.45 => 56.79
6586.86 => 60.16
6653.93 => 60.07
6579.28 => 60.91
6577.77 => 59.46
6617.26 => 60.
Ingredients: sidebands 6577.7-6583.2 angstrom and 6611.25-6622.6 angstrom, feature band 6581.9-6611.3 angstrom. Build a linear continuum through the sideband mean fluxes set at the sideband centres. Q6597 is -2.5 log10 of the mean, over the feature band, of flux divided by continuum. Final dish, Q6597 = 0.01 mag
